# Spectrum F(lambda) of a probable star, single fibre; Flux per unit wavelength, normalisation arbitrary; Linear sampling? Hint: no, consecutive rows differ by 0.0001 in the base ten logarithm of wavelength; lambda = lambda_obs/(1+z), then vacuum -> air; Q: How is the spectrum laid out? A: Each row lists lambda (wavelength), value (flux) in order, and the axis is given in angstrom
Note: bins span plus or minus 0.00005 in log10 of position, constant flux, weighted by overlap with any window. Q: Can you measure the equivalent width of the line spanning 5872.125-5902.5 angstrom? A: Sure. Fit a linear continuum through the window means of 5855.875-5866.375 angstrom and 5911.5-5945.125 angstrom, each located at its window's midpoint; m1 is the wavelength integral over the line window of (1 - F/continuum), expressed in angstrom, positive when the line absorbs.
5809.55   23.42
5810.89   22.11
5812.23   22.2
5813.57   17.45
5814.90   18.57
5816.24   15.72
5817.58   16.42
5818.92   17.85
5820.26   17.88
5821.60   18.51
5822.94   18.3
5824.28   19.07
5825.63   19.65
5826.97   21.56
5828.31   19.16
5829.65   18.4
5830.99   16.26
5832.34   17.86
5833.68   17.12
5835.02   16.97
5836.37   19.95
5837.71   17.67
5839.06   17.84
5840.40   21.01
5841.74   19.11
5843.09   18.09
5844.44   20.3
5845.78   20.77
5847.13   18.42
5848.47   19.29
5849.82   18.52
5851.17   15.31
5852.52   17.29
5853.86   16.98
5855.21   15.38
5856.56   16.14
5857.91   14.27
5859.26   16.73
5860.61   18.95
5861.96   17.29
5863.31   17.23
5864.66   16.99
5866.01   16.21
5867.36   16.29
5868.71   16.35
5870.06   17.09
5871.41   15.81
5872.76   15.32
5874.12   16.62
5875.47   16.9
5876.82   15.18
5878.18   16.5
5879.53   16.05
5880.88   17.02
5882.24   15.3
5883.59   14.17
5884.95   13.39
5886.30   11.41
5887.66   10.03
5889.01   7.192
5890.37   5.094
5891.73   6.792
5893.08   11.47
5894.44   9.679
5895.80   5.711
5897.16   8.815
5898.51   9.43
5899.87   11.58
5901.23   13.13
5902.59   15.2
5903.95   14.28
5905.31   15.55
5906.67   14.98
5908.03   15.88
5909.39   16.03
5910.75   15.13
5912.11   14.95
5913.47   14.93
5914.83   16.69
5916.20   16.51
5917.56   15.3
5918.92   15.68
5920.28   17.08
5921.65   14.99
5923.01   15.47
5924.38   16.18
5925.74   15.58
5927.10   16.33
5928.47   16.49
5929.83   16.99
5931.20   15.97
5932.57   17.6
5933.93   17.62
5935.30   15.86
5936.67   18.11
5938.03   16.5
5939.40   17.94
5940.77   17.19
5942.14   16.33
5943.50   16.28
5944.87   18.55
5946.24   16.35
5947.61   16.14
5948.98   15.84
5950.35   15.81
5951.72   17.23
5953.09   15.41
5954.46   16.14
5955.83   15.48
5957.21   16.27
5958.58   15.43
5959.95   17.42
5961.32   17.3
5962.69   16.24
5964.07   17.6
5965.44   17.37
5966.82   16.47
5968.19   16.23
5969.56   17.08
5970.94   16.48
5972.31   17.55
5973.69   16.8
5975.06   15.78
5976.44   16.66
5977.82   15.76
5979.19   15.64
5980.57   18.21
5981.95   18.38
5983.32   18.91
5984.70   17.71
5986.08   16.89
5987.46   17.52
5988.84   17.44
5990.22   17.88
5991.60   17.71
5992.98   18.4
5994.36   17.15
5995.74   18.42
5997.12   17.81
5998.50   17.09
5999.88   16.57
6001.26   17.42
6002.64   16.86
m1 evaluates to 8.1 angstrom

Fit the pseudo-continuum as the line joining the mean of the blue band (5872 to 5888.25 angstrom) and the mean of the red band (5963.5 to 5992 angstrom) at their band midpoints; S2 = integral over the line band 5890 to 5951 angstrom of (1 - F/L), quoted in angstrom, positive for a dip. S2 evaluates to 4.0 angstrom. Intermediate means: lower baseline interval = 14.9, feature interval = 14.8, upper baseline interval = 17.1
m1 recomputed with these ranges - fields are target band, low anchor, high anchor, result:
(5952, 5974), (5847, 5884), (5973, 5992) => 0.7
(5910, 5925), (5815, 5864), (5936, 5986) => 1.3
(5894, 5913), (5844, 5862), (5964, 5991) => 4.8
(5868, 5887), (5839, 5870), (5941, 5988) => 2.1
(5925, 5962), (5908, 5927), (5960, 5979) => -0.8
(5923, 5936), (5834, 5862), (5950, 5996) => 0.6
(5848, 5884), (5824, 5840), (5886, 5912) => -3.8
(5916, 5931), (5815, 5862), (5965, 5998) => 1.3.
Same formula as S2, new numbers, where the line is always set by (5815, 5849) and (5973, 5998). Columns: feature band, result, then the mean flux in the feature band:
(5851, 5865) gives 1.3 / 16.6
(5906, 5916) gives 1.3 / 15.6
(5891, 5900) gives 4.6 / 8.9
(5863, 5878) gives 1.6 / 16.3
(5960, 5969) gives 0.3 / 16.9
